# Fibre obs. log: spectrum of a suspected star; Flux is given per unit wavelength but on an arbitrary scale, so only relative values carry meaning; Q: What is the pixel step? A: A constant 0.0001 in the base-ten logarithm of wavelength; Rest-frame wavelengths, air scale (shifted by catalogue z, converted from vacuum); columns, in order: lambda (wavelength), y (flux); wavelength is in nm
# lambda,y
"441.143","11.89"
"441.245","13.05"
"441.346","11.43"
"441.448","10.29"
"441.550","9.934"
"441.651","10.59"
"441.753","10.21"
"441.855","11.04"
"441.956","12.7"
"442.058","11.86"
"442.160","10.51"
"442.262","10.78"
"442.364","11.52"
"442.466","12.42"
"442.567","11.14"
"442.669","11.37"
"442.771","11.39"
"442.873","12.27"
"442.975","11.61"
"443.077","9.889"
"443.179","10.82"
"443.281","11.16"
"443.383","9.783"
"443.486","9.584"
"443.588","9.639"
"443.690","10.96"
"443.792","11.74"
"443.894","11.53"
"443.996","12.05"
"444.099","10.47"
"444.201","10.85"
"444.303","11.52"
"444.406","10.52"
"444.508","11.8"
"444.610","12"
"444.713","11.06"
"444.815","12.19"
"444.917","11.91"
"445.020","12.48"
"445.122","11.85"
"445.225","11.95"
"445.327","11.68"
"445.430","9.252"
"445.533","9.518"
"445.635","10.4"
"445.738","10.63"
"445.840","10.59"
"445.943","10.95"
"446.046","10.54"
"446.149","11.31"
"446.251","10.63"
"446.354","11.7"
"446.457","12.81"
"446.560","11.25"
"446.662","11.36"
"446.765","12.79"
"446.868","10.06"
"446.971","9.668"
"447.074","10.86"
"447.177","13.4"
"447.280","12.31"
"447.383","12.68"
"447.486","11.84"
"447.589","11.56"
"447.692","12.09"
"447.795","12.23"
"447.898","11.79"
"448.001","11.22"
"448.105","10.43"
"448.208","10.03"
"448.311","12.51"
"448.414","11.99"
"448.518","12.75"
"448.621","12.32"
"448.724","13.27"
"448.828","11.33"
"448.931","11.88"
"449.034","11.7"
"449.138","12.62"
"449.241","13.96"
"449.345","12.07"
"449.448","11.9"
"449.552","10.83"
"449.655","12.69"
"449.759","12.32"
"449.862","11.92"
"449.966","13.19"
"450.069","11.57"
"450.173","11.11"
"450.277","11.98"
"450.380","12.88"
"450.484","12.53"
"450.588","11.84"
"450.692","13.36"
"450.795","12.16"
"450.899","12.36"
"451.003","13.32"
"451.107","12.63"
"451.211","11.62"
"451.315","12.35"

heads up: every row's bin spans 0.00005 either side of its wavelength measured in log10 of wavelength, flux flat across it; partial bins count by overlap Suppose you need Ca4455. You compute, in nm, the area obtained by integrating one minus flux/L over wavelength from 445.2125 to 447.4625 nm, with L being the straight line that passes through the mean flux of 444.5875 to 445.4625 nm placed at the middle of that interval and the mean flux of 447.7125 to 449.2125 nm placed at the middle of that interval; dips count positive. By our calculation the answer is 0.10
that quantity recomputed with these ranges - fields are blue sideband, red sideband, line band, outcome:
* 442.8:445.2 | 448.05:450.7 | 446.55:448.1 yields 0.014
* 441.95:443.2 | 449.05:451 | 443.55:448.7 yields 0.179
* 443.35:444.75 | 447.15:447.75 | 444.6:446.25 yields 0.055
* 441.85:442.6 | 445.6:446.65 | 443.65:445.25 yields -0.037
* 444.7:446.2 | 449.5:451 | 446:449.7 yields -0.040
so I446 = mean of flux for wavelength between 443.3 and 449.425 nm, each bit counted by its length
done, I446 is 11.5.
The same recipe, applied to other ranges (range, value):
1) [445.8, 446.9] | 11.3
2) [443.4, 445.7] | 11.1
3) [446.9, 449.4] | 11.9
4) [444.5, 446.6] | 11.2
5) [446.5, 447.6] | 11.6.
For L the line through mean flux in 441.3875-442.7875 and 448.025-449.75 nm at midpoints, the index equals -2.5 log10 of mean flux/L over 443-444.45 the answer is 0.056 mag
